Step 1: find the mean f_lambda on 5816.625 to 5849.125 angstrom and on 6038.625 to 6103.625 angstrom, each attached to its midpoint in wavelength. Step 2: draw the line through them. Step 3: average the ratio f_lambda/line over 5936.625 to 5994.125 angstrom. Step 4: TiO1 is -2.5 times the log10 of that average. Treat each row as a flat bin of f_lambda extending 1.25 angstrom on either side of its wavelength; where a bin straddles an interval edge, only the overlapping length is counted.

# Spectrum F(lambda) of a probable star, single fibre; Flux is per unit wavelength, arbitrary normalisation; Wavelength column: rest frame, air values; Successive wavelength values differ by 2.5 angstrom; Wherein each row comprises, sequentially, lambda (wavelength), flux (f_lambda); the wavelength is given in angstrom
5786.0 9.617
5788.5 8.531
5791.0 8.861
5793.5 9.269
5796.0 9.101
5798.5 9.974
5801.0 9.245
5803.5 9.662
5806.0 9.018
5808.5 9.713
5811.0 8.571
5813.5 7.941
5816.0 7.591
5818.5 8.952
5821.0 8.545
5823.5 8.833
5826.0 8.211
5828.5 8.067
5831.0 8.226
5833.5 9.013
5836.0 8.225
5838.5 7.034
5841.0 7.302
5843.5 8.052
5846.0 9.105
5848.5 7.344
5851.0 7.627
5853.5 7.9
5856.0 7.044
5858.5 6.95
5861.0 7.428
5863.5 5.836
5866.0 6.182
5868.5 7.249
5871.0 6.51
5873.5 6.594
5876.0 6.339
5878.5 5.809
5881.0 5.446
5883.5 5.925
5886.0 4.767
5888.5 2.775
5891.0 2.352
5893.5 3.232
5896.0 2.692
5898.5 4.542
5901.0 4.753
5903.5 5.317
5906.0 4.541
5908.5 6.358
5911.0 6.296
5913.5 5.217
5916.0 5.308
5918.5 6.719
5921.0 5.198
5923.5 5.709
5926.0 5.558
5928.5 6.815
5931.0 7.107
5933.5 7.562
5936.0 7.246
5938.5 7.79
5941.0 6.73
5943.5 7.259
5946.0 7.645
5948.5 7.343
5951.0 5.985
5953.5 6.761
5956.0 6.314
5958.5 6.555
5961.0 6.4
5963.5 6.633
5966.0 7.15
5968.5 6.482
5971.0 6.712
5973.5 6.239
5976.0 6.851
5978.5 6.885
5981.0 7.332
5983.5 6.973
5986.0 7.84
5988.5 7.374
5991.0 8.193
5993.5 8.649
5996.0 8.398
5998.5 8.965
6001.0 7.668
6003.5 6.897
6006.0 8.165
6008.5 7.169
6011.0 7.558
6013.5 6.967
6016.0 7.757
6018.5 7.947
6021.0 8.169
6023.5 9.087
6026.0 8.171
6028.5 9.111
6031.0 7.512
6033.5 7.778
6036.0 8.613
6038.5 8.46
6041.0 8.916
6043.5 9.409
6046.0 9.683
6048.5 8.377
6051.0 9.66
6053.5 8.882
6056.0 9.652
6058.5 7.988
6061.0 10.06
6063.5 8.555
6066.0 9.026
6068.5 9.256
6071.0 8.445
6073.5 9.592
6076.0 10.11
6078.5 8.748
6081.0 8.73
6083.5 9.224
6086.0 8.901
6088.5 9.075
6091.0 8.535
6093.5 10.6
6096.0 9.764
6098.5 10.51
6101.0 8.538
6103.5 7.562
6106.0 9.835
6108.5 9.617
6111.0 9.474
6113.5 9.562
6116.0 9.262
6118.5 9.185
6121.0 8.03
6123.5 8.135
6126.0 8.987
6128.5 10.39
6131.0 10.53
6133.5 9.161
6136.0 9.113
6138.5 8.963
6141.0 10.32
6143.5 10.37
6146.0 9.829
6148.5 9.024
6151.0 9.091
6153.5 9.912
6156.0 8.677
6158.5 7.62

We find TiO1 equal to 0.24 mag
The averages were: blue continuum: 8.23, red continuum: 9.16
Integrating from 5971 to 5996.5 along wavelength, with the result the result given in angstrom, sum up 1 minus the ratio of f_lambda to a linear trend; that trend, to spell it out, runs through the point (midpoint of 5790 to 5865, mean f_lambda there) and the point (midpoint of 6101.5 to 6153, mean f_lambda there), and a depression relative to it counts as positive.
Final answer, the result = 4.09 angstrom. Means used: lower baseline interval 8.28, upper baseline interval 9.32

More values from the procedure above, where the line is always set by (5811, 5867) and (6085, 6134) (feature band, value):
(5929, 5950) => 2.7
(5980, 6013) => 3.4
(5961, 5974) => 2.9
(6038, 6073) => -0.2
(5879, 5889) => 3.8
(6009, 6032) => 2.1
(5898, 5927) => 9.7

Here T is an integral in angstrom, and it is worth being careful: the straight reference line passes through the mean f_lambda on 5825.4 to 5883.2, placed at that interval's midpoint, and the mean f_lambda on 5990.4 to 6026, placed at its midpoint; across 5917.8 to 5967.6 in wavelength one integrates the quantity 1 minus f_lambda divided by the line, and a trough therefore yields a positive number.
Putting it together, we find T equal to 6.13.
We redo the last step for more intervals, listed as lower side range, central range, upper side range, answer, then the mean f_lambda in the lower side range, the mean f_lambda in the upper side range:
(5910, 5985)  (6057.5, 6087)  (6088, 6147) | -1.4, 6.63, 9.39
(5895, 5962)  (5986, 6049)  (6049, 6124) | -2.8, 6.15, 9.15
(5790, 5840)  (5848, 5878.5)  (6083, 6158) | 6.7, 8.69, 9.32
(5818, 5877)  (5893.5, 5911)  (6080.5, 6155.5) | 7.1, 7.6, 9.34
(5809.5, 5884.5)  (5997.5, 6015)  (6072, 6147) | 2.0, 7.47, 9.35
